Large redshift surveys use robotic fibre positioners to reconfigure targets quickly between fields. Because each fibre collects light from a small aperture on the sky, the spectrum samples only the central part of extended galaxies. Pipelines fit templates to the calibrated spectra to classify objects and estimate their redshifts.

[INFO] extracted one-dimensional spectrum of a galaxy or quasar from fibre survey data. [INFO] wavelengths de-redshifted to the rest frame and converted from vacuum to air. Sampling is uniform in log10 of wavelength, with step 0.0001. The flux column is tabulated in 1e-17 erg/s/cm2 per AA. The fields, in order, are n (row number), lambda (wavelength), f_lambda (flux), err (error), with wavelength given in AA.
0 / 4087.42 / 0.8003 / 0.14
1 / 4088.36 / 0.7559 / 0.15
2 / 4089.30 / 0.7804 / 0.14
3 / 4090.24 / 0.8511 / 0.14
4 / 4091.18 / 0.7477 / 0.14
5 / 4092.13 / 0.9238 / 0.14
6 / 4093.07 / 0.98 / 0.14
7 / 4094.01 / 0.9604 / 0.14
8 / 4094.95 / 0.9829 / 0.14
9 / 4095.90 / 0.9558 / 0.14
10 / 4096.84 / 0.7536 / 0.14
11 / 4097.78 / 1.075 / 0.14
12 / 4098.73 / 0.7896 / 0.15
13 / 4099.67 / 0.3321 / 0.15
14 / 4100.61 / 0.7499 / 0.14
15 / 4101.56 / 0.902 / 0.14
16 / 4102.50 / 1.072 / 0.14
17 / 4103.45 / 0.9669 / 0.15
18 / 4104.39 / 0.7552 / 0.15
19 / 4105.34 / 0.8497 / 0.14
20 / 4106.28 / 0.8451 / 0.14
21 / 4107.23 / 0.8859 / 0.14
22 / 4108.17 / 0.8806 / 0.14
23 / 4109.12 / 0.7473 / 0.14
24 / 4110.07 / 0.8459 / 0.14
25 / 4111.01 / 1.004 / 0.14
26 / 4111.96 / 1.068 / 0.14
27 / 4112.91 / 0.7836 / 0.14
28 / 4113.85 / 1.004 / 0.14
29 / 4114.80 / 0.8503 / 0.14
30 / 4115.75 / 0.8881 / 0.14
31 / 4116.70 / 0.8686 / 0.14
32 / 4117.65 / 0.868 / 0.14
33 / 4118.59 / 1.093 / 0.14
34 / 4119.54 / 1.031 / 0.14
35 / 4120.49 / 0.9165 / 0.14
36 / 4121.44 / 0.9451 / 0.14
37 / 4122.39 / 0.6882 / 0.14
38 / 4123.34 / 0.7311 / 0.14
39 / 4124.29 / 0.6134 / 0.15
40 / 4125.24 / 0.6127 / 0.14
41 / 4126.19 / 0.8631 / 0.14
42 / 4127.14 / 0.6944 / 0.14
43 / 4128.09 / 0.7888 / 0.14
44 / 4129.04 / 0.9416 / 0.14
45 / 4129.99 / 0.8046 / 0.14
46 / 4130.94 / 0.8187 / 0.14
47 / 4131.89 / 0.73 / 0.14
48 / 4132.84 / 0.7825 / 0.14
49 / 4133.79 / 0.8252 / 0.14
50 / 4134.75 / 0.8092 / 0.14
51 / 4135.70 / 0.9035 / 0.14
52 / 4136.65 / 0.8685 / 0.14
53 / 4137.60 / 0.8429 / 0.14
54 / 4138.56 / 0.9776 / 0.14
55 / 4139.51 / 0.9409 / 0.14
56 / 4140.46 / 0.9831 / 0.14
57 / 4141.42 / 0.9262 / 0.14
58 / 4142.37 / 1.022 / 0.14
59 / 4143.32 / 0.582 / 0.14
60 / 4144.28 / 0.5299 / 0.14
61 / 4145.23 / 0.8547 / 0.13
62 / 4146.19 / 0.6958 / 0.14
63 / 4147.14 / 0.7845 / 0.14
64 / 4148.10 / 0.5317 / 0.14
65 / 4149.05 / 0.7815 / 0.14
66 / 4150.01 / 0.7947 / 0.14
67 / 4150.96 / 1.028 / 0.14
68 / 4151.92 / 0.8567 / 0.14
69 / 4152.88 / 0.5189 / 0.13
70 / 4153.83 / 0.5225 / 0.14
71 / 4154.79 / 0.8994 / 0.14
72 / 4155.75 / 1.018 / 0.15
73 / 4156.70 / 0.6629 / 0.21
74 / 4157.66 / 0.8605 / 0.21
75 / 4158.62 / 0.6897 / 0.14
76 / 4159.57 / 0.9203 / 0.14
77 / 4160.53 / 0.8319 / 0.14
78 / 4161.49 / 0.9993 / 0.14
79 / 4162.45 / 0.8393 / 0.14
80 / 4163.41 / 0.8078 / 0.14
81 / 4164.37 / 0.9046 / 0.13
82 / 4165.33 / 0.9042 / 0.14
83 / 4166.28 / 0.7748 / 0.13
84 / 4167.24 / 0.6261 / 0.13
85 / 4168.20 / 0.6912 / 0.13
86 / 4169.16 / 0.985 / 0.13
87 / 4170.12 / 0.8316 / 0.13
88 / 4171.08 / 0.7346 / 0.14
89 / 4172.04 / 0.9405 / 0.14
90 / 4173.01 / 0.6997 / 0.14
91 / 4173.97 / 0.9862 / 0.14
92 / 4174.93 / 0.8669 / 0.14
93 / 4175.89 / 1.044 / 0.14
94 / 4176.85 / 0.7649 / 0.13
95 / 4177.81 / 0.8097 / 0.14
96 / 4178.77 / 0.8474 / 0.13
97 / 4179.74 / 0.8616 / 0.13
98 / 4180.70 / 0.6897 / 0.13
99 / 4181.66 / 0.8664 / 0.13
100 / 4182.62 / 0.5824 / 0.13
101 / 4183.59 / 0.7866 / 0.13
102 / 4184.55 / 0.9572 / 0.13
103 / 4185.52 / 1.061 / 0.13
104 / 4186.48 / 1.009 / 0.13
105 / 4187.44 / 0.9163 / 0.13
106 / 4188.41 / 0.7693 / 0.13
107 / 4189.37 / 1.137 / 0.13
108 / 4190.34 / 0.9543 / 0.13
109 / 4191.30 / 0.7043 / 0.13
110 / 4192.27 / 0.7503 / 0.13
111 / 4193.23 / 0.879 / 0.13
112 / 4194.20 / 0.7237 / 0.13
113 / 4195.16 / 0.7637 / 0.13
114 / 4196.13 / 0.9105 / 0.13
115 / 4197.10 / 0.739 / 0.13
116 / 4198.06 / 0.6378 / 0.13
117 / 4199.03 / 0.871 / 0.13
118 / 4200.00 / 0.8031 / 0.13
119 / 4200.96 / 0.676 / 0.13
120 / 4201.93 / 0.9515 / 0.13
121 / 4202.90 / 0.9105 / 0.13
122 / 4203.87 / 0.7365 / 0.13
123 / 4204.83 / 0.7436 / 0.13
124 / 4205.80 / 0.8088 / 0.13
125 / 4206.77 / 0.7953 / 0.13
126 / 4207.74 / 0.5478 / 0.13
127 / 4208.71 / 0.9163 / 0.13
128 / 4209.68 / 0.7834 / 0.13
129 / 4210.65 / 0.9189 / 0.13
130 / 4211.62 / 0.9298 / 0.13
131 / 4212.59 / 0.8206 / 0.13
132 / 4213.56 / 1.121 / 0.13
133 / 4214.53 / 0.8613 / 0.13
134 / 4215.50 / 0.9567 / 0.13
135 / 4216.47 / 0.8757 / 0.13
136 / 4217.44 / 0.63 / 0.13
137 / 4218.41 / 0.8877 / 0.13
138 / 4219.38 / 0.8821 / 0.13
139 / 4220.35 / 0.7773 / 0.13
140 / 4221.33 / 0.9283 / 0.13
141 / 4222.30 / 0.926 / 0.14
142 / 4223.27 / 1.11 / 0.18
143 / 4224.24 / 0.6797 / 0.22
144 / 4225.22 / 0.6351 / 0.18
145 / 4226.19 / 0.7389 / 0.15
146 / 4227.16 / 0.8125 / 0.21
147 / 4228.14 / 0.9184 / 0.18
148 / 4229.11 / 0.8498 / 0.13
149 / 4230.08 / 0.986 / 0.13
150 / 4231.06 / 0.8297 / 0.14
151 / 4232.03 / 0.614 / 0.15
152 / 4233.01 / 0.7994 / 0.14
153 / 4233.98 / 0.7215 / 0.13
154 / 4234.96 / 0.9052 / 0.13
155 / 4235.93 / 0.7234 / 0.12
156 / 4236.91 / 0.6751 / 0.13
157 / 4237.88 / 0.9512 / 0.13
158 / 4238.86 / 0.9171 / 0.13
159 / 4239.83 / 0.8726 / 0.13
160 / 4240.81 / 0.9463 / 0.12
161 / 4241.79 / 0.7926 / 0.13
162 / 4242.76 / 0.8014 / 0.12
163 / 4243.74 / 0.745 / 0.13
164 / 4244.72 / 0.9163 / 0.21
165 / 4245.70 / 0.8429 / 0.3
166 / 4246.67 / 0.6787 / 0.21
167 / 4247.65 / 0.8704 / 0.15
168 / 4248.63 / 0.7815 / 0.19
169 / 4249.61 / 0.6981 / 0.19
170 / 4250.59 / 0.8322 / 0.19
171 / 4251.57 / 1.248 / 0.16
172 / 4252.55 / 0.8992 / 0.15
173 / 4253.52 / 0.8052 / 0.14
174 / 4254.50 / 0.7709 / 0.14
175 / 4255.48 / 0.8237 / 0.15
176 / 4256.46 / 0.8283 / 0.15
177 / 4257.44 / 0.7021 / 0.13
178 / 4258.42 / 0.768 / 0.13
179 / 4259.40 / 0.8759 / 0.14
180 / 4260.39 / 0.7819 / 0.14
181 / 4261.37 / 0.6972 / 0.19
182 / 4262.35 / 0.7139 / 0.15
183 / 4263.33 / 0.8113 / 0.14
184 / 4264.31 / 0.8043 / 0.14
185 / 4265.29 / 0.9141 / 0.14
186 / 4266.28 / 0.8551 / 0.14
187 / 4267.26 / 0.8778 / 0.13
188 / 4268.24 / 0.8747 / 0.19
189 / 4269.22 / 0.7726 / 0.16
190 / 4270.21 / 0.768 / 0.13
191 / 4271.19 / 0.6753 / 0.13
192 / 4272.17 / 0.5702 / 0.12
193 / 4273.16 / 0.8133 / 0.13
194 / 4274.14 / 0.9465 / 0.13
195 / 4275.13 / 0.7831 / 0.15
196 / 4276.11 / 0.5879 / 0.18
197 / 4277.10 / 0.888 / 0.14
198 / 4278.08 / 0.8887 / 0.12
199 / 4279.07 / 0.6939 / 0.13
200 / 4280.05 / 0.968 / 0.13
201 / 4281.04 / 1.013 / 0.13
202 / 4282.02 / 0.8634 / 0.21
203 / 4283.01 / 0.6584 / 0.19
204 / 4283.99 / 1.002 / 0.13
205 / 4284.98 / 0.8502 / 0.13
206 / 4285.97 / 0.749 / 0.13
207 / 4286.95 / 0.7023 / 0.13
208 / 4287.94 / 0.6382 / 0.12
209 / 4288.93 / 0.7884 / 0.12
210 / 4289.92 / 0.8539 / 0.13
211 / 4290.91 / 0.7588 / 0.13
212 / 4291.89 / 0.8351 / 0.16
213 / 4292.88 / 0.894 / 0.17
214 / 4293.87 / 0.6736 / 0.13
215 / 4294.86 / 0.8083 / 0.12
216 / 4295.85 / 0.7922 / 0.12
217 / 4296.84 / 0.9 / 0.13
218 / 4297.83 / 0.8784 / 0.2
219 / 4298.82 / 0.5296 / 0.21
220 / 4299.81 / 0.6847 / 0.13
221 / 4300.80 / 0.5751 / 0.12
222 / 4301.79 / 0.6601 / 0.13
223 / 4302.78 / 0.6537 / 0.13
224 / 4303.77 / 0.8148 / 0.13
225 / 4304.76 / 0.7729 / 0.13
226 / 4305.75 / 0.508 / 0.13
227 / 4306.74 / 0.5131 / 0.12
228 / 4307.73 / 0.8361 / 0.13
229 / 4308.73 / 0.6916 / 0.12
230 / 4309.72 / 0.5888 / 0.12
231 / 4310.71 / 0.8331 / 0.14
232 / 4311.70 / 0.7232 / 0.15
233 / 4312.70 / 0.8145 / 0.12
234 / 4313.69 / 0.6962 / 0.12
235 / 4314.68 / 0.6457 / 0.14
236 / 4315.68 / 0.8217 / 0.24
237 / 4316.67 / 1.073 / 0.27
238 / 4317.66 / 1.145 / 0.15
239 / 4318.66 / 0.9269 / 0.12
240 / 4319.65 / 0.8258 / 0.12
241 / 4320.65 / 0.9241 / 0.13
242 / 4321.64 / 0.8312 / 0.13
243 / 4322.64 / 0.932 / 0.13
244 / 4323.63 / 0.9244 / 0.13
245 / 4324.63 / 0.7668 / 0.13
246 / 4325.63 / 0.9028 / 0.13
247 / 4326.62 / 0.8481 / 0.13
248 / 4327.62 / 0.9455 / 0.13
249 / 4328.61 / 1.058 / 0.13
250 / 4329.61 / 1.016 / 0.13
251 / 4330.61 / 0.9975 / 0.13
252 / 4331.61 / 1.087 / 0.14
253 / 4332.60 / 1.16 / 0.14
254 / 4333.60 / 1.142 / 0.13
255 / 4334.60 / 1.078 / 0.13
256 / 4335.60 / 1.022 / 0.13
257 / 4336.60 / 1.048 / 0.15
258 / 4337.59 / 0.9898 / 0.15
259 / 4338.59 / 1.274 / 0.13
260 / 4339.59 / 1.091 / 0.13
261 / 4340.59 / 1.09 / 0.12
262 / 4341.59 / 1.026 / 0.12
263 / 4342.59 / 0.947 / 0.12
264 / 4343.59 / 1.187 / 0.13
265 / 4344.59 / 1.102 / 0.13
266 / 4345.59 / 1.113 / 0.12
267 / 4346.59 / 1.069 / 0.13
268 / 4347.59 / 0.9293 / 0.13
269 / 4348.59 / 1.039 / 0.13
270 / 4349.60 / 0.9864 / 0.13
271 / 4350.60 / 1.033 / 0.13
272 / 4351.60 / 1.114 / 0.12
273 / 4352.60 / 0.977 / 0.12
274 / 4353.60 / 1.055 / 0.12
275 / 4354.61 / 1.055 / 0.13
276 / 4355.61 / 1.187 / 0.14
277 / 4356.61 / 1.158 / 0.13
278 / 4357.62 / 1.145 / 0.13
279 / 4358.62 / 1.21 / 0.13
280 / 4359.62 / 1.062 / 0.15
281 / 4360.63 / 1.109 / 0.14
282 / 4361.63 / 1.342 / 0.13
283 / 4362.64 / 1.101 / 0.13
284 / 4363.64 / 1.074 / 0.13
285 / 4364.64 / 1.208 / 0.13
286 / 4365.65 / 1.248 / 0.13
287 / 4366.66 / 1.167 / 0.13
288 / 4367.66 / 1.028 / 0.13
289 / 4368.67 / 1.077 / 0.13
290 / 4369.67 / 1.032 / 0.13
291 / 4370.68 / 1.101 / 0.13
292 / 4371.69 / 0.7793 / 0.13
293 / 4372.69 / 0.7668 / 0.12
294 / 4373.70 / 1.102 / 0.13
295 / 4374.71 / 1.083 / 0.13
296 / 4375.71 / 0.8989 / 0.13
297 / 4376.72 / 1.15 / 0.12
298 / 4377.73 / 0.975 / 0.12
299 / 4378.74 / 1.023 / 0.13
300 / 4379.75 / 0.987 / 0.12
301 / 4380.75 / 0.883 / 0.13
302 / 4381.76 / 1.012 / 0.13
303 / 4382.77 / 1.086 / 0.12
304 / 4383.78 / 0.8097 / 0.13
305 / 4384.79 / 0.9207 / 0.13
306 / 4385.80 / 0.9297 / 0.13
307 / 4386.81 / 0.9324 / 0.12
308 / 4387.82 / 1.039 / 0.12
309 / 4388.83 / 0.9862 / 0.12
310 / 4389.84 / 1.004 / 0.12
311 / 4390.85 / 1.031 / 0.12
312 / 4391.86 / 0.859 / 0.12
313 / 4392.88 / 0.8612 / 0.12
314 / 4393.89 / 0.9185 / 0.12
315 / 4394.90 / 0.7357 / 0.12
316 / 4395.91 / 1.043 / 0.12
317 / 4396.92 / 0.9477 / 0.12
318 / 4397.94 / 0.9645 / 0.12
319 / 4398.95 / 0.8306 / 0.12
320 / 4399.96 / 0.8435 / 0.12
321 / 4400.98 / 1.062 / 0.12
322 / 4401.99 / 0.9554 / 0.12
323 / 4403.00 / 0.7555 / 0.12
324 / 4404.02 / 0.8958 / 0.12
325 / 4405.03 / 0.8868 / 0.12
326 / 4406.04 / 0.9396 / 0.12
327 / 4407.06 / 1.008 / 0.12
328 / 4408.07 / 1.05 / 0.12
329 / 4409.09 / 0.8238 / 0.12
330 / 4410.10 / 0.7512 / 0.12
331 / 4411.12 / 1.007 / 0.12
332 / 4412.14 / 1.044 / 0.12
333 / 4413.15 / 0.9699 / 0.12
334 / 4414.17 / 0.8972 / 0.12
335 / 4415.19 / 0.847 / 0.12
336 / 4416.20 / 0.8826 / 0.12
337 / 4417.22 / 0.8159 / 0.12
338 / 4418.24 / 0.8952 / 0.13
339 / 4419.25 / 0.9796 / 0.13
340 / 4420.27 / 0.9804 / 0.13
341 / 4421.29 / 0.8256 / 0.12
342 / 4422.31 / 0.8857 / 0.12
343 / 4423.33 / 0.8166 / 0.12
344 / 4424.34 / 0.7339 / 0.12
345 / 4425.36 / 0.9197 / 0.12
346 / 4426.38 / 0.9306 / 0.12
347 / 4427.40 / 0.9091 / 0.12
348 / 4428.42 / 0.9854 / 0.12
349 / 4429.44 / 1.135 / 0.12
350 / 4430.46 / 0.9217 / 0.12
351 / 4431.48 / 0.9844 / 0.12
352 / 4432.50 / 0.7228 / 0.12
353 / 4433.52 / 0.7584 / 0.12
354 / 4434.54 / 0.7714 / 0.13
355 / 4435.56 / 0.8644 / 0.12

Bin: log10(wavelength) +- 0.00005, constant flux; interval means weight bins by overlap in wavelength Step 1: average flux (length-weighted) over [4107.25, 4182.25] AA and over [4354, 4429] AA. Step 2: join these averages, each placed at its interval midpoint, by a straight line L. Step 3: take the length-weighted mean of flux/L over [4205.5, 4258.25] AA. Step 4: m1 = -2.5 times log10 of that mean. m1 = 0.06 mag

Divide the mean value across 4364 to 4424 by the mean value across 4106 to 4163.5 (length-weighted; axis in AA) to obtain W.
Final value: 1.15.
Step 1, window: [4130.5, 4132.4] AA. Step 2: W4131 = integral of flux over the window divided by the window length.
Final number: 0.775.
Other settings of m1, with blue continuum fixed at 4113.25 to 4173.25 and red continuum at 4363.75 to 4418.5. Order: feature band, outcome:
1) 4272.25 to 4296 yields 0.119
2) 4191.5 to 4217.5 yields 0.048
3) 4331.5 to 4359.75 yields -0.160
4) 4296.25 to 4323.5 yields 0.183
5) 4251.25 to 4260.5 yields 0.048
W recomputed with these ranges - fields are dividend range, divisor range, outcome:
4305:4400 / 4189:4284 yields 1.19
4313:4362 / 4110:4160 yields 1.23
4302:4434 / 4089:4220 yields 1.14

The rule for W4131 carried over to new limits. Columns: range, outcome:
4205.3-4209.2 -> 0.766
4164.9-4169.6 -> 0.795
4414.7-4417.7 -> 0.85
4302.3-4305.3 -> 0.745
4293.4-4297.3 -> 0.793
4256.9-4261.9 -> 0.764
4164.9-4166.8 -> 0.837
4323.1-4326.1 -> 0.864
